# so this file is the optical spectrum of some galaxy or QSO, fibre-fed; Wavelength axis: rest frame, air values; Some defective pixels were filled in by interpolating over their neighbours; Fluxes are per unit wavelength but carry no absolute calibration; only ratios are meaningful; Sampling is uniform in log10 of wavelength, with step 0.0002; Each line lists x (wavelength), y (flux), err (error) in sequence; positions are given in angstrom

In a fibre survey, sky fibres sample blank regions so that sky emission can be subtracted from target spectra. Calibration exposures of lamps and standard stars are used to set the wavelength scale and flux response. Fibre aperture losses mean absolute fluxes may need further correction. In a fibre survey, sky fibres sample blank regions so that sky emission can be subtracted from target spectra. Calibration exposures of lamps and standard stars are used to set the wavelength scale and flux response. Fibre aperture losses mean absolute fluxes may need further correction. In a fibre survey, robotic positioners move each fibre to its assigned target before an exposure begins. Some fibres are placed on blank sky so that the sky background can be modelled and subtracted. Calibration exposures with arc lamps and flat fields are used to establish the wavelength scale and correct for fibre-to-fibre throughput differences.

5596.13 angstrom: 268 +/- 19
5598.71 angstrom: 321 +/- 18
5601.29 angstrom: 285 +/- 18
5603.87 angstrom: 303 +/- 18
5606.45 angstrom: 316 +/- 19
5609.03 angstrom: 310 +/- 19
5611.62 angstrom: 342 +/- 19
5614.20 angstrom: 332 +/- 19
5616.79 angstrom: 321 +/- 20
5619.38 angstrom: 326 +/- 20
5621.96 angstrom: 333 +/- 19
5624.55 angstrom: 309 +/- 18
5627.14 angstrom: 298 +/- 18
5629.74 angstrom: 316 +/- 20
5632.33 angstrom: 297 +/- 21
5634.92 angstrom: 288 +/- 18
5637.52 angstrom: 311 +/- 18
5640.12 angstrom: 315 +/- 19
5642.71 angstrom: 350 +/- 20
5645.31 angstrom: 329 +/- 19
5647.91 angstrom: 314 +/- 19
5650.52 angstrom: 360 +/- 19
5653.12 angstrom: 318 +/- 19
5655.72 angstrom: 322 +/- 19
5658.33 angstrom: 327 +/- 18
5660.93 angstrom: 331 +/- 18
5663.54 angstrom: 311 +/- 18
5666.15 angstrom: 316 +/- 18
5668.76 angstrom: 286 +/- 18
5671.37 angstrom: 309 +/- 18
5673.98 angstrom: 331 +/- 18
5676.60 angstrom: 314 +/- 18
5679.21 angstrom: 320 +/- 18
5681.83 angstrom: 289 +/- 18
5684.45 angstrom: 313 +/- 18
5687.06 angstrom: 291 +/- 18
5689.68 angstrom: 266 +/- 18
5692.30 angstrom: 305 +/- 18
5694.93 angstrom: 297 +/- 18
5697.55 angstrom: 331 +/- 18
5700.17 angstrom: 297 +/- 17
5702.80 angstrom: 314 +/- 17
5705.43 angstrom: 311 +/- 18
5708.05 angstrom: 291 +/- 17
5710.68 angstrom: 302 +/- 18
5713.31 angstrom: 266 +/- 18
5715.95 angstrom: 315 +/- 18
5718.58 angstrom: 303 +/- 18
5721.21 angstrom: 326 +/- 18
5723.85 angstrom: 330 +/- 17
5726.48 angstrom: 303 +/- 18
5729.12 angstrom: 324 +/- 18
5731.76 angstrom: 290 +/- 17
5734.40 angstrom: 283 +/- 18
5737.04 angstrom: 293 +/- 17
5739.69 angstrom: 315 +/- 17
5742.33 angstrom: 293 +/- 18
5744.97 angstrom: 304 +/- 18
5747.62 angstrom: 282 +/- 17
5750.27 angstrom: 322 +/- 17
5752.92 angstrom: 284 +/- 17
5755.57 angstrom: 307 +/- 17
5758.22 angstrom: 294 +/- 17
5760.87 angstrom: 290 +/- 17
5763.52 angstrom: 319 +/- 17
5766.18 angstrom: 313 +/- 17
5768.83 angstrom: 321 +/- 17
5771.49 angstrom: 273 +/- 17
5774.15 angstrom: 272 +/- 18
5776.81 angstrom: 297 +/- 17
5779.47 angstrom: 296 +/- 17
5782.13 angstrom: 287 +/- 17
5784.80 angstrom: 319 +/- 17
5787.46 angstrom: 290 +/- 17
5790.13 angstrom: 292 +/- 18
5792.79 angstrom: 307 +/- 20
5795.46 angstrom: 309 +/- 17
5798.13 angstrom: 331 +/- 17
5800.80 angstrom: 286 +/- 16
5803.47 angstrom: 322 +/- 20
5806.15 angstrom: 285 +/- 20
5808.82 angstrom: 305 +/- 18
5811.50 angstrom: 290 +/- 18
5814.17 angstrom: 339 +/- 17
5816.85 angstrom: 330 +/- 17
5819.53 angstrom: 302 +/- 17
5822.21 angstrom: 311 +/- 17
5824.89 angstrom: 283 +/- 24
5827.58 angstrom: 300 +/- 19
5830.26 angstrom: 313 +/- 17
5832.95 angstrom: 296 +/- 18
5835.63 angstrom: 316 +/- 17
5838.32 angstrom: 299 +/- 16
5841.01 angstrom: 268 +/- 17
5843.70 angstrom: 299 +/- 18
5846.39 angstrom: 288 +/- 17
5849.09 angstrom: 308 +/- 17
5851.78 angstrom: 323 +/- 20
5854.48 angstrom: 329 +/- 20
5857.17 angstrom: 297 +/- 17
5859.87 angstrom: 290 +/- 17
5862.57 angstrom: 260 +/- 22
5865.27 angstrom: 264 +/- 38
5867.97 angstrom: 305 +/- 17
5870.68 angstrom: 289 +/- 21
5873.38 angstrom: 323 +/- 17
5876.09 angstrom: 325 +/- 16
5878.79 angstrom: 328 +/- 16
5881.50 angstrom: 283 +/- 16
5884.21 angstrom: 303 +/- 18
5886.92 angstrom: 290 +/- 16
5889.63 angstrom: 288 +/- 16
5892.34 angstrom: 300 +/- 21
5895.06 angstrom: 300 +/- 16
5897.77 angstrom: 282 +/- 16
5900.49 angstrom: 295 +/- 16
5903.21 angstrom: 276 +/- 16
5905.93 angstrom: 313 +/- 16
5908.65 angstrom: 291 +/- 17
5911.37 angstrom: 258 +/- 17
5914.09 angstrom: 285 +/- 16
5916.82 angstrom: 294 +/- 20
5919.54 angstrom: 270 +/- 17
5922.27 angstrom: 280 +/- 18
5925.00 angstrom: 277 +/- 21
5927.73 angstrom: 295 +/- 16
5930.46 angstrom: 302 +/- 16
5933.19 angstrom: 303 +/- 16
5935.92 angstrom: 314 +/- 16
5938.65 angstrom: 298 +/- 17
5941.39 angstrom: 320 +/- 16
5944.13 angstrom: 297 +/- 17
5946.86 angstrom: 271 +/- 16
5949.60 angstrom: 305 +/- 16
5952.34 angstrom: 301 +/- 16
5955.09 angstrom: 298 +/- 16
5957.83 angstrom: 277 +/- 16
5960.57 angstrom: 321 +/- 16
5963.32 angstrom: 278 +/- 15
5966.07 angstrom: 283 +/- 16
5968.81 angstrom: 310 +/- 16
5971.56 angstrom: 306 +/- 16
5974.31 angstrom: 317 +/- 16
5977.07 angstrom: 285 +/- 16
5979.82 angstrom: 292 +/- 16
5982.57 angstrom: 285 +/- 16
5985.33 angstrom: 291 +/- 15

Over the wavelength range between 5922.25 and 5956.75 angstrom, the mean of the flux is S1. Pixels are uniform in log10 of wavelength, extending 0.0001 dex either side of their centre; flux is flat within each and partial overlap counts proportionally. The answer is 298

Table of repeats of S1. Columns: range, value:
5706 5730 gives 307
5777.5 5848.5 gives 302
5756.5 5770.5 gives 307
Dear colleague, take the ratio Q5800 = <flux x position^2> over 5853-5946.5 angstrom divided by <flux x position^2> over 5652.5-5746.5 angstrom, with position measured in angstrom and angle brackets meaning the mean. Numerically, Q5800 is 1.03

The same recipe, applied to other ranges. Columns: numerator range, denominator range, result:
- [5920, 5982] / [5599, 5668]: 1.04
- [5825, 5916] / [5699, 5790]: 1.03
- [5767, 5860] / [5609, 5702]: 1.02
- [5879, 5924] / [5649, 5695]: 1.00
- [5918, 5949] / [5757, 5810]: 1.03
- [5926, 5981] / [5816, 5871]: 1.04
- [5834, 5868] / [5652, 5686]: 1.00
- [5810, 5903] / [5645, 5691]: 1.02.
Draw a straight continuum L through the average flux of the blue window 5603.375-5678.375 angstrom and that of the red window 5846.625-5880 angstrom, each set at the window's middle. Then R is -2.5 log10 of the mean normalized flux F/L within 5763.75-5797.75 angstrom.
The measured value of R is 0.03 mag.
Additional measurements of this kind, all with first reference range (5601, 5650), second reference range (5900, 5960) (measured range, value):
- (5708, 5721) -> 0.04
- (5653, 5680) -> -0.01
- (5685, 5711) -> 0.04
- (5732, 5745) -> 0.04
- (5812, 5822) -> -0.06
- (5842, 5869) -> 0.01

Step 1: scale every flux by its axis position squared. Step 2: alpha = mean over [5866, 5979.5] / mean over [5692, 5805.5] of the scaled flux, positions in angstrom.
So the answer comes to 1.04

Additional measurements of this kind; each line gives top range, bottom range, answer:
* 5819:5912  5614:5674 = 1.01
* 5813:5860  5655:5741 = 1.04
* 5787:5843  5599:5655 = 1.02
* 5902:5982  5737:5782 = 1.05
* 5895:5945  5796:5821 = 0.98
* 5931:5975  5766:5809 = 1.06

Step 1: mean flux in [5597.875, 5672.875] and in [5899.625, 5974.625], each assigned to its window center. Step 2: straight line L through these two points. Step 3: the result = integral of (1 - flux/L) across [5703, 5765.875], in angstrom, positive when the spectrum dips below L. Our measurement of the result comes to 1.4 angstrom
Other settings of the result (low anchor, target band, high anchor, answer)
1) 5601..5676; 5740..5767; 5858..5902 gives 0.5 angstrom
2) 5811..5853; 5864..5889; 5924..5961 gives 0.1 angstrom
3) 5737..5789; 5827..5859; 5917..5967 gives -0.7 angstrom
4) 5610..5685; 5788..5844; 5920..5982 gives 0.4 angstrom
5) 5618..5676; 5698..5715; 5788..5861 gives 0.8 angstrom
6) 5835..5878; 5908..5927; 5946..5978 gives 1.2 angstrom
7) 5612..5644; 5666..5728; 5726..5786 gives 0.5 angstrom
